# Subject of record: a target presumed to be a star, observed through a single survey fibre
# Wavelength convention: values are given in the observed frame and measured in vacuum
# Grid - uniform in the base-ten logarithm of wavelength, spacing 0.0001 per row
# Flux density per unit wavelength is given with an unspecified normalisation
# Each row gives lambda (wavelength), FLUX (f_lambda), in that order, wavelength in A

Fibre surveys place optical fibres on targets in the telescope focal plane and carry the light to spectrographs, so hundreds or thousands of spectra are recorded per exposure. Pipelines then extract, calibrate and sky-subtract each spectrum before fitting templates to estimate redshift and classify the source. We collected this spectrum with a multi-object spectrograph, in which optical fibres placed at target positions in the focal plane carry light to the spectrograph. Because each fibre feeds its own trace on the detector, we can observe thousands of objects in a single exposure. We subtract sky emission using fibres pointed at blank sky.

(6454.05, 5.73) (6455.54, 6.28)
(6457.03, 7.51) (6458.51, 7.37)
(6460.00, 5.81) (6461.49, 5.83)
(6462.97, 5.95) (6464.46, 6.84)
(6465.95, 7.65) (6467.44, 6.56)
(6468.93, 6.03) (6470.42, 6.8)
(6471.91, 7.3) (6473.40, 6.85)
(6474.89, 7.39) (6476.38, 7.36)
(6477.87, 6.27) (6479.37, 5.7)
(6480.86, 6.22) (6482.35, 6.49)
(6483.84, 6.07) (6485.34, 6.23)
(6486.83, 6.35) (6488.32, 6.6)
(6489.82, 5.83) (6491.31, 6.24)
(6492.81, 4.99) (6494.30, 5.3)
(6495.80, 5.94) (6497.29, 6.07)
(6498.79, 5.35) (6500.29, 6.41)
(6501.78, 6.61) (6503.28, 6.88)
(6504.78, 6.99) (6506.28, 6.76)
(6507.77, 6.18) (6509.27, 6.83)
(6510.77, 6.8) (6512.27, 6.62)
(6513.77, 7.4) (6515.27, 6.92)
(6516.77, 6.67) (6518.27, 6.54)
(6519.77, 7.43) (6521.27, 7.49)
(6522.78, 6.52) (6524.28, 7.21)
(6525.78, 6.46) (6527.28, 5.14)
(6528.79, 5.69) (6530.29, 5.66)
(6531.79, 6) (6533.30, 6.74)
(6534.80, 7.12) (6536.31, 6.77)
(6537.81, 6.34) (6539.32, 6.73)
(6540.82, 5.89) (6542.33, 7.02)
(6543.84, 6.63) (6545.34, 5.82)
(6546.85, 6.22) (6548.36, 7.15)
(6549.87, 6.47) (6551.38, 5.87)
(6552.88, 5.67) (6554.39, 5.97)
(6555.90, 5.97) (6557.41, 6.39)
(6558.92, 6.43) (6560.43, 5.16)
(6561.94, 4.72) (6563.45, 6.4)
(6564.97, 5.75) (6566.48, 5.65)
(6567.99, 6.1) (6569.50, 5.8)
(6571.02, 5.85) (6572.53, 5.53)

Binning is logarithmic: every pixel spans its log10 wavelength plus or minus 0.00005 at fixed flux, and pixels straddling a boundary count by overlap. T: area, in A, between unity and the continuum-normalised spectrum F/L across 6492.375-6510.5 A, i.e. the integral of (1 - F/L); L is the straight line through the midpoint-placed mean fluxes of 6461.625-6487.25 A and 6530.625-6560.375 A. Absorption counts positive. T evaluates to 0.7 A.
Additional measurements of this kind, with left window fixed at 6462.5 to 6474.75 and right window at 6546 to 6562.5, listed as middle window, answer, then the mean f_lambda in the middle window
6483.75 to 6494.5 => 1.0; 5.98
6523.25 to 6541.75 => -0.3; 6.32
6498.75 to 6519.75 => -0.9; 6.71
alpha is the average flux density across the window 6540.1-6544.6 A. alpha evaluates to 6.52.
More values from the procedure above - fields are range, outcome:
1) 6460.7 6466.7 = 6.56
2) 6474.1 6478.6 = 7.01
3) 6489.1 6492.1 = 6.02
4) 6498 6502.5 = 6.12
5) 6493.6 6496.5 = 5.61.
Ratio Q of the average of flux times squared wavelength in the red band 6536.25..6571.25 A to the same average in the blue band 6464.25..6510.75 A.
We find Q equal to 0.97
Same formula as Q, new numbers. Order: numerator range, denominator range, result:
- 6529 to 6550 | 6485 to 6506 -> 1.06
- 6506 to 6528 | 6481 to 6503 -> 1.12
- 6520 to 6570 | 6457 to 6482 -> 0.96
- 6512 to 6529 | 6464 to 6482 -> 1.01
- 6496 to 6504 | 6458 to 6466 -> 0.98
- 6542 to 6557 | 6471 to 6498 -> 1.02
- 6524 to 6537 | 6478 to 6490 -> 1.03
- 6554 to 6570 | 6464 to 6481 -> 0.89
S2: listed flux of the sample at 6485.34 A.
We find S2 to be 6.23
